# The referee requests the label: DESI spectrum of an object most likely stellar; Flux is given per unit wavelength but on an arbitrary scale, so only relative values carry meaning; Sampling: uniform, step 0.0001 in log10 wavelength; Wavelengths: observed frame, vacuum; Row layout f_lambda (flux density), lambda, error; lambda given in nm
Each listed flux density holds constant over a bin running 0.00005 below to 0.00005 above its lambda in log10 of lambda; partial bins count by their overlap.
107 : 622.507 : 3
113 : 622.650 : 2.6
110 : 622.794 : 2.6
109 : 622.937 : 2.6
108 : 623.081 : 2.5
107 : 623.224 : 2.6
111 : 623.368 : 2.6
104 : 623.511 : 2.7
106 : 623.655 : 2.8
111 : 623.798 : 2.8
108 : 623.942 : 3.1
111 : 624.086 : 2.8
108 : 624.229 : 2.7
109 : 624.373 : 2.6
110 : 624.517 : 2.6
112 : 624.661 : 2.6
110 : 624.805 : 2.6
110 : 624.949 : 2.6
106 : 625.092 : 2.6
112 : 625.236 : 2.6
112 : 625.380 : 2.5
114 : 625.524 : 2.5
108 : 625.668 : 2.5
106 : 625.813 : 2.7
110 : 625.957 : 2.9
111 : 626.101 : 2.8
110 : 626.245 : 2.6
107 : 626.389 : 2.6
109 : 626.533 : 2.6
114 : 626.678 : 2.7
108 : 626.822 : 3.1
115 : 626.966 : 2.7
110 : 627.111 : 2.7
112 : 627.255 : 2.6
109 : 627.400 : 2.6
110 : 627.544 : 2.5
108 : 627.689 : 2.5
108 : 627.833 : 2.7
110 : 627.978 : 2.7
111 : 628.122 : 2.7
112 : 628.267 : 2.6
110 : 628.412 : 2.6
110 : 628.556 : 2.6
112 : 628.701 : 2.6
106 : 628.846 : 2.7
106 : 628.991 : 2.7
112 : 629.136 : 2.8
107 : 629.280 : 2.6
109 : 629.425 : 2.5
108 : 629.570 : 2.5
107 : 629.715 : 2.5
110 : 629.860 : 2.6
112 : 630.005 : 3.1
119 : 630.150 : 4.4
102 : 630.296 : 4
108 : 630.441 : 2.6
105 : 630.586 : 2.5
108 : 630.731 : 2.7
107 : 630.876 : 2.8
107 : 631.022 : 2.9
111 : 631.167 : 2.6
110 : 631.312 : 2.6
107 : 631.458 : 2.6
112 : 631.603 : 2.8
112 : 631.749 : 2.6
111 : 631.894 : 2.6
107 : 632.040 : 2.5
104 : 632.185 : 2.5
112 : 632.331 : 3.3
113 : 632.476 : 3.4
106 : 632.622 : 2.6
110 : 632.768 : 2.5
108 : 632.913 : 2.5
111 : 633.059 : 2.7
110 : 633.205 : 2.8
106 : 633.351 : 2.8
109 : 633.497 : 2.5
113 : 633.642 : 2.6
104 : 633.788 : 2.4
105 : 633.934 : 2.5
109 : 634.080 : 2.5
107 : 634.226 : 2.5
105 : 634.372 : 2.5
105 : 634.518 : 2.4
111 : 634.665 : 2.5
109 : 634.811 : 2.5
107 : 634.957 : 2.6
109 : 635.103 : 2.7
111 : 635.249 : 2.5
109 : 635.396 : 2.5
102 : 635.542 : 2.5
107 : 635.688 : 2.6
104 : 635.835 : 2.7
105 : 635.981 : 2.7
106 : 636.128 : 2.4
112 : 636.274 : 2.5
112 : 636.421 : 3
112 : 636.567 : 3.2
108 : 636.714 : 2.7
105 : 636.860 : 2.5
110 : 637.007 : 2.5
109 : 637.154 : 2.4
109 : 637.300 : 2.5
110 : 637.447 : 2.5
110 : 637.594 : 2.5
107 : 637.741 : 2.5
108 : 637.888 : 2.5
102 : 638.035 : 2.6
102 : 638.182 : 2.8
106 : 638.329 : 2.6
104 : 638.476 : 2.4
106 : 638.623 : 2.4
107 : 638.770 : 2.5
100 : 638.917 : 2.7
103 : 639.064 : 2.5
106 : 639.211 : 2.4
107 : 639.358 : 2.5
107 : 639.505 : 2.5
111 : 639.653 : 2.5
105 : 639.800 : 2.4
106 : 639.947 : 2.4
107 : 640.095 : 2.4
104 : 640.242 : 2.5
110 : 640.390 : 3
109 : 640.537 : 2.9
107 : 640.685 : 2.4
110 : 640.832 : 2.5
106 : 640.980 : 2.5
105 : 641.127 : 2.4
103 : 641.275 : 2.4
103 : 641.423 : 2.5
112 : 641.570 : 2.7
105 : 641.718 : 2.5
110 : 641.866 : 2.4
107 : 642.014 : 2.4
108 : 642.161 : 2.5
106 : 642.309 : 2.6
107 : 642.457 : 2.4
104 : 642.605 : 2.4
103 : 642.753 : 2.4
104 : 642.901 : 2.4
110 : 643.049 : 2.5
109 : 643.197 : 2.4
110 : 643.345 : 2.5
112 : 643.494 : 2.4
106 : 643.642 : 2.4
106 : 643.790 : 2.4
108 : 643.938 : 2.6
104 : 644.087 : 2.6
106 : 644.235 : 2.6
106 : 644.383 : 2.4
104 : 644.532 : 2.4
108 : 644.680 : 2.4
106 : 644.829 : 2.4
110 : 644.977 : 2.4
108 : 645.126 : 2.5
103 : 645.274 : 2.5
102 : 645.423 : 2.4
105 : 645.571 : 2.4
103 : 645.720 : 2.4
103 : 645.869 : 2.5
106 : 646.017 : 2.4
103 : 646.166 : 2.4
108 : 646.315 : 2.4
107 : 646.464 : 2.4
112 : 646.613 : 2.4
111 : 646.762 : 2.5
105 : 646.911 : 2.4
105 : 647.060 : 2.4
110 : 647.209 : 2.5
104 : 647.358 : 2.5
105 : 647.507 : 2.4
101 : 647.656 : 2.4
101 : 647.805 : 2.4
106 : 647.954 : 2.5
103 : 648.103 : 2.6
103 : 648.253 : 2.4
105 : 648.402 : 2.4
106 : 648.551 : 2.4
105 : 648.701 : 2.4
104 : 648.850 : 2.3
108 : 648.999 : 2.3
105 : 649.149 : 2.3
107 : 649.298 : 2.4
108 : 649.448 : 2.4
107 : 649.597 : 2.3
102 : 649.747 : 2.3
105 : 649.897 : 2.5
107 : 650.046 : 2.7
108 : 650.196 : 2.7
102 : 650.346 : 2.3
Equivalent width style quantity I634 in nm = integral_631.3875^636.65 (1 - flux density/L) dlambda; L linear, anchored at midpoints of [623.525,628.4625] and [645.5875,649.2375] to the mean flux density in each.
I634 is -0.01 nm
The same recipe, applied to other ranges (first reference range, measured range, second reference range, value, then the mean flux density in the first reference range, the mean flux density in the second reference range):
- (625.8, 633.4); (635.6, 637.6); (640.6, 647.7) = -0.01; 109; 106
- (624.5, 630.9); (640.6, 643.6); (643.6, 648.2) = -0.02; 110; 106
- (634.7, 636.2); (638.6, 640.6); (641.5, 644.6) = 0.01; 107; 107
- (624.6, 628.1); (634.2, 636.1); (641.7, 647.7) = 0.02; 110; 106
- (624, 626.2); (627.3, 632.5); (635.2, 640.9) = -0.02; 110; 107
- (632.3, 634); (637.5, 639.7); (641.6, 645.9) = 0.04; 109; 106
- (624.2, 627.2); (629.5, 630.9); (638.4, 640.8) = 0.00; 110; 106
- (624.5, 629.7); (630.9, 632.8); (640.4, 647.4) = -0.01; 110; 107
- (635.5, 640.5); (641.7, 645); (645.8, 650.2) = -0.02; 107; 106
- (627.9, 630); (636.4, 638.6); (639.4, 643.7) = 0.01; 109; 107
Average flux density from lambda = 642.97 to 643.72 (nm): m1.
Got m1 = 109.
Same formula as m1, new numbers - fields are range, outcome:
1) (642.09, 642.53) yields 107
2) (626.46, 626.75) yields 111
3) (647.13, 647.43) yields 107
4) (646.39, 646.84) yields 110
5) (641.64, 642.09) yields 107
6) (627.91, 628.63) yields 111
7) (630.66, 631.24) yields 108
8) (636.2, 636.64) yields 112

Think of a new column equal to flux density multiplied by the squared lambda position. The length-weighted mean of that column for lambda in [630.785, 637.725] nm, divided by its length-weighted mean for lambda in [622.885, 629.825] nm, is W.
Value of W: 1.0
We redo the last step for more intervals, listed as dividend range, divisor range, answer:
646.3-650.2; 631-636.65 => 1.02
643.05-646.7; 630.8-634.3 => 1.02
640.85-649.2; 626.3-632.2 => 1.02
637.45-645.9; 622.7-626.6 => 1.03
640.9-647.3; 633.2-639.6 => 1.02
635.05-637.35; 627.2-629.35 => 1.01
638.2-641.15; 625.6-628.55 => 1.01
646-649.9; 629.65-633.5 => 1.02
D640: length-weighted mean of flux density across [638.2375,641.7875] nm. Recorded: 106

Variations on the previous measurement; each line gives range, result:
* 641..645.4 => 107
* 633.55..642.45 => 107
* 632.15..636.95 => 108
